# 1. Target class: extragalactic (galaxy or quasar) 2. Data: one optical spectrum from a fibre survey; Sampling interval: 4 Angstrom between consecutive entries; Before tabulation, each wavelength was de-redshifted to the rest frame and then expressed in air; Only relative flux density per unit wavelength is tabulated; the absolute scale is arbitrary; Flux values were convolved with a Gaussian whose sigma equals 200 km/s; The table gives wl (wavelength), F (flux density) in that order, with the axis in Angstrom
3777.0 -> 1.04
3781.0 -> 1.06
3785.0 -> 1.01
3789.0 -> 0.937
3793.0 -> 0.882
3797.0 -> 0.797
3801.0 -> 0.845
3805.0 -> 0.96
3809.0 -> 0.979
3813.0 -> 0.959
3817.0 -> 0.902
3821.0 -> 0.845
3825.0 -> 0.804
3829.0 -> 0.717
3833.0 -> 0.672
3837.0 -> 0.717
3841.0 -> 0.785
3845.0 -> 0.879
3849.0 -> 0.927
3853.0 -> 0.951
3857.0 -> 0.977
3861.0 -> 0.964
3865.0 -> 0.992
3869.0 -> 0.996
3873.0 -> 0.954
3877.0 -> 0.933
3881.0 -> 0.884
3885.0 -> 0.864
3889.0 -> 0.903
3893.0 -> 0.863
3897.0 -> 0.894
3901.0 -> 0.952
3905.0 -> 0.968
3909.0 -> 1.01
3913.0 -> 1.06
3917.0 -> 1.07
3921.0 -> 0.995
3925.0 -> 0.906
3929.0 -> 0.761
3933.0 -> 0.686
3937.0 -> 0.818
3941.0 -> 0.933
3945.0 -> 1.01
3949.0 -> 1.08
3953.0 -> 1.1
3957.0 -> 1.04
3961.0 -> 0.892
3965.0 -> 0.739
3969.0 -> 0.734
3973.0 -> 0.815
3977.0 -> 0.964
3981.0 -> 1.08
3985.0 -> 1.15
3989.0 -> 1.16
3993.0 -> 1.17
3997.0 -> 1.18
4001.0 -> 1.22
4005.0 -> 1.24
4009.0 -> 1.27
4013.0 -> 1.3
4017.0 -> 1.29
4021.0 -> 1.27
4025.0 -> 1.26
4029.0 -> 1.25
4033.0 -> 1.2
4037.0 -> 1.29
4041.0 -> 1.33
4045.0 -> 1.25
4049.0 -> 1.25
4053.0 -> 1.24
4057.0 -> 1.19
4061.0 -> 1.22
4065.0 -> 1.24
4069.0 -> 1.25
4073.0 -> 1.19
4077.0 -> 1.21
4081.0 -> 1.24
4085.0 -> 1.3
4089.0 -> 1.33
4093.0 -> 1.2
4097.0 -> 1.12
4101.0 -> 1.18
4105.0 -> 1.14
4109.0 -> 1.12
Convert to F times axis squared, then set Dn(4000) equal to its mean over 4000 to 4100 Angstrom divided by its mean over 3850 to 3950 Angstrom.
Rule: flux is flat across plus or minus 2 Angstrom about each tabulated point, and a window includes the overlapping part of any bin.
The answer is 1.44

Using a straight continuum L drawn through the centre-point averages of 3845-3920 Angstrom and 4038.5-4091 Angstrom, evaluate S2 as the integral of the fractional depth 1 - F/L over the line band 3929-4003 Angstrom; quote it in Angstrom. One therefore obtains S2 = 7.45 Angstrom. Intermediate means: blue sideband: 0.952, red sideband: 1.25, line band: 0.981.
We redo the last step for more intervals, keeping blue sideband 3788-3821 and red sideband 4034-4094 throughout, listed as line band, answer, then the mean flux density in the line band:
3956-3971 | 3.7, 0.839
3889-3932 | 4.3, 0.94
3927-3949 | 4.4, 0.863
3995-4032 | -2.2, 1.25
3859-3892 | 2.1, 0.934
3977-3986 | 0.5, 1.08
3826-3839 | 3.2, 0.71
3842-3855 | 0.7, 0.909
